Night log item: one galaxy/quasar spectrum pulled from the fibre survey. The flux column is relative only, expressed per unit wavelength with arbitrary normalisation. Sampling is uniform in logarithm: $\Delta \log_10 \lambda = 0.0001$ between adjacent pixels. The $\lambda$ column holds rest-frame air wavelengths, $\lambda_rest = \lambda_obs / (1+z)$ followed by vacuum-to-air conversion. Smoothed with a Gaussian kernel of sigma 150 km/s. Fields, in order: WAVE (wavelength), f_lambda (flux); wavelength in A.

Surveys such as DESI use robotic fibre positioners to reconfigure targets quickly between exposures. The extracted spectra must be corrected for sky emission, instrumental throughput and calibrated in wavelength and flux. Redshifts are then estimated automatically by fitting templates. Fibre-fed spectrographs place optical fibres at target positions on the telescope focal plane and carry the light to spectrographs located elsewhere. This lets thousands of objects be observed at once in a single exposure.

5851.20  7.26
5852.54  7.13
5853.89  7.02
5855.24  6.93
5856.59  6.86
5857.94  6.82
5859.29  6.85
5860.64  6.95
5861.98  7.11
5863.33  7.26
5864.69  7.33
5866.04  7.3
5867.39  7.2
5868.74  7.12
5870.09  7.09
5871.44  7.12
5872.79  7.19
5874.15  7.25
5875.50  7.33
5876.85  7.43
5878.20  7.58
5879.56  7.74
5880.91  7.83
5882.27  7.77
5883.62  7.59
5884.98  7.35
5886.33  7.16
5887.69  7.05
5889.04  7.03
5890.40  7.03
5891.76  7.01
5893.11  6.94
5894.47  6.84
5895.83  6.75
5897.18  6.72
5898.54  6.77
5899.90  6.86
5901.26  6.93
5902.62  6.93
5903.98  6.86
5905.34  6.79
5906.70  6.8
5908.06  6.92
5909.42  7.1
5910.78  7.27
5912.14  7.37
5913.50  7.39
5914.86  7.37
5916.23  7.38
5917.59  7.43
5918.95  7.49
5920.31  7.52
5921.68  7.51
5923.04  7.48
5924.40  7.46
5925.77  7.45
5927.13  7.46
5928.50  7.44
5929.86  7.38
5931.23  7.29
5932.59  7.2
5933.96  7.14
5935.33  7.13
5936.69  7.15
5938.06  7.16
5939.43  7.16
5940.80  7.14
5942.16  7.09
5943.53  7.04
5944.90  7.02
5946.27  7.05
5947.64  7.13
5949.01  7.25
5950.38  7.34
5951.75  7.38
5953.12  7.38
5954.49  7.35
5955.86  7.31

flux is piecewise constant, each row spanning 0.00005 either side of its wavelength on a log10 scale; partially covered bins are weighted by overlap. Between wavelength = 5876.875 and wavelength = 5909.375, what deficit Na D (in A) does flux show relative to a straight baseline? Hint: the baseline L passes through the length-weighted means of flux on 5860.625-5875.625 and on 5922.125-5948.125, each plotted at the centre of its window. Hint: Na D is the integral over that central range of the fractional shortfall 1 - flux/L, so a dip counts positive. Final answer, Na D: 0.5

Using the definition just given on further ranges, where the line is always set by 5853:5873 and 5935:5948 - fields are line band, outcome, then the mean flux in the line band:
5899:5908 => 0.3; 6.86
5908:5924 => -0.6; 7.37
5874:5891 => -0.8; 7.4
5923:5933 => -0.4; 7.4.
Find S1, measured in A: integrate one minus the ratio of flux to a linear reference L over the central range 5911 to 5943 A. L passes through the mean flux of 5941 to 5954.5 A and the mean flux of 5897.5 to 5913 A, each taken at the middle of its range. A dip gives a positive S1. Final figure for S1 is -1.1 A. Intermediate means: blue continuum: 6.96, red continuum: 7.2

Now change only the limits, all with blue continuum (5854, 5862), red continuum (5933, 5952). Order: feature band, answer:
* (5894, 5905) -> 0.31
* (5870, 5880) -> -0.55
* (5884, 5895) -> -0.11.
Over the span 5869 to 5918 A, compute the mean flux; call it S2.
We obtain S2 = 7.16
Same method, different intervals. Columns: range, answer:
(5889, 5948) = 7.15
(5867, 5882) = 7.37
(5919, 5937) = 7.37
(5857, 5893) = 7.24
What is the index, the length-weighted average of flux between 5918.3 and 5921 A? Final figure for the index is 7.5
